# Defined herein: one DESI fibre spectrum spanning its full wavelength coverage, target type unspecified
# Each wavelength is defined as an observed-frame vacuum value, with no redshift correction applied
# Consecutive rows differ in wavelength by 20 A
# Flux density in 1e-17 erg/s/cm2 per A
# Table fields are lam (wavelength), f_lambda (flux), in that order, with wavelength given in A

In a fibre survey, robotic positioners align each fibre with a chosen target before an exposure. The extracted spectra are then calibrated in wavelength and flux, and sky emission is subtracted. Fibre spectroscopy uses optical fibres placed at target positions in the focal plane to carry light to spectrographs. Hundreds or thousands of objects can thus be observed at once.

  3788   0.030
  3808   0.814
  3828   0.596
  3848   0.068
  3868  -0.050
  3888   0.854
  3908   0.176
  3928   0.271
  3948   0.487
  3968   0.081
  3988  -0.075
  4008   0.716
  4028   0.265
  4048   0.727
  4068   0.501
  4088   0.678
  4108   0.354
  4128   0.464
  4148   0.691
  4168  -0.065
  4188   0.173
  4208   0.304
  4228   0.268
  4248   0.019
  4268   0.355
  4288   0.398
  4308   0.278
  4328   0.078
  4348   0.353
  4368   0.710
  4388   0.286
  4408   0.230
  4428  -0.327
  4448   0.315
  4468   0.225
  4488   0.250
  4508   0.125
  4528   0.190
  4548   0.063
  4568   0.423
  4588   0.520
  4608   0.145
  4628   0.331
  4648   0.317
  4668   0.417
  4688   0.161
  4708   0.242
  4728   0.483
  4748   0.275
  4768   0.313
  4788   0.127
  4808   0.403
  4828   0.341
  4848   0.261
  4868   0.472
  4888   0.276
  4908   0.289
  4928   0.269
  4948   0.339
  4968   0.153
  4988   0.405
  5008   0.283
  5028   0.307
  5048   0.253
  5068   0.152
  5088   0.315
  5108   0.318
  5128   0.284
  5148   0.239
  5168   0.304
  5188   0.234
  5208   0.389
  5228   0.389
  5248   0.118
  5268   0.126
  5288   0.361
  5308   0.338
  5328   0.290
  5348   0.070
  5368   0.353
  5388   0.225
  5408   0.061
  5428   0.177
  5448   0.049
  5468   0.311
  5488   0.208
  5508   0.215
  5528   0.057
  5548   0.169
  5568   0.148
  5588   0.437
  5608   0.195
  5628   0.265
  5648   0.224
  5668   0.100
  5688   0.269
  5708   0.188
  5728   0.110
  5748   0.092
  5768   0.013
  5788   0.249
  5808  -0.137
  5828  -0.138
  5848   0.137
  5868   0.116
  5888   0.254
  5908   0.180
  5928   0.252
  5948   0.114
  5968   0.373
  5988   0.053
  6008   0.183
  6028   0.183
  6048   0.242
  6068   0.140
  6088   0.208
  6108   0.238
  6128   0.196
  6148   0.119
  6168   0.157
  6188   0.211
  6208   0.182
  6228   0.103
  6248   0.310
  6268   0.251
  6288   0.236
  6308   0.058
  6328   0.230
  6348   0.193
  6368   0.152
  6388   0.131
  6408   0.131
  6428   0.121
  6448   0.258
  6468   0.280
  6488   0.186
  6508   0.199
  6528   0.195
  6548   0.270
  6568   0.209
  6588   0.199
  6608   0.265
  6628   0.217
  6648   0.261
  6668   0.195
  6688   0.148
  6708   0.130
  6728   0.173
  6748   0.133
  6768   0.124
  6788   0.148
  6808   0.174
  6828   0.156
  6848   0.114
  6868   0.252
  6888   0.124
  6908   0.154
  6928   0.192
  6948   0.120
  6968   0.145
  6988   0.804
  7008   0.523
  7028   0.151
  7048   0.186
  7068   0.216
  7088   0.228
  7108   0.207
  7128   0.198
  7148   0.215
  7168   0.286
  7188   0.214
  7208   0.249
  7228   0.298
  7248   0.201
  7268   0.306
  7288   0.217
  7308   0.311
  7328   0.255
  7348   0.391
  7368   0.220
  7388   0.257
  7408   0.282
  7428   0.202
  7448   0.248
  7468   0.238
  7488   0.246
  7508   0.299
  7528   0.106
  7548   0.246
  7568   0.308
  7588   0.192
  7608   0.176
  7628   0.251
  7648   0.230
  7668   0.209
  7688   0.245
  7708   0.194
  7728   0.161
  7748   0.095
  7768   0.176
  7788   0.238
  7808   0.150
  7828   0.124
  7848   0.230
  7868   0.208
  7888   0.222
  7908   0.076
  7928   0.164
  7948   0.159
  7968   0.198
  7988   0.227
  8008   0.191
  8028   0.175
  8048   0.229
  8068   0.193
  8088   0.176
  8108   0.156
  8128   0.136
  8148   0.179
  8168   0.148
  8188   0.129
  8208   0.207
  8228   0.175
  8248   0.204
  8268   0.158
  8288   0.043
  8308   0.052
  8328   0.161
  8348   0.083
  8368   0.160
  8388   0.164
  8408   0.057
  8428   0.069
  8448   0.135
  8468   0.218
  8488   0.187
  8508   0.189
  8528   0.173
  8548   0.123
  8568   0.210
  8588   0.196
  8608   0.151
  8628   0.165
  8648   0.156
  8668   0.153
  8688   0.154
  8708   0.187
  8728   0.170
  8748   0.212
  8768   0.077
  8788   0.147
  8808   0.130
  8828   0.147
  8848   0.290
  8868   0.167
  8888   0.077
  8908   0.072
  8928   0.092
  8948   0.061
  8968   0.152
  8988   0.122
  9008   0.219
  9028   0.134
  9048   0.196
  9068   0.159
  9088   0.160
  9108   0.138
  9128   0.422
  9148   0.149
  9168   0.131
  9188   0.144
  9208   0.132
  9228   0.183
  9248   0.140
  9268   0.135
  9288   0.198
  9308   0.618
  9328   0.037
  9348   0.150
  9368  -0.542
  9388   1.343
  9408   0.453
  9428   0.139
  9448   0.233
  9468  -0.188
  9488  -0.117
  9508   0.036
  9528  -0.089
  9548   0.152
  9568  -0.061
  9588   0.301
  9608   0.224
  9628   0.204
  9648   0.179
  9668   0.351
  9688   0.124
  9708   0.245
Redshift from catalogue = 0.88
